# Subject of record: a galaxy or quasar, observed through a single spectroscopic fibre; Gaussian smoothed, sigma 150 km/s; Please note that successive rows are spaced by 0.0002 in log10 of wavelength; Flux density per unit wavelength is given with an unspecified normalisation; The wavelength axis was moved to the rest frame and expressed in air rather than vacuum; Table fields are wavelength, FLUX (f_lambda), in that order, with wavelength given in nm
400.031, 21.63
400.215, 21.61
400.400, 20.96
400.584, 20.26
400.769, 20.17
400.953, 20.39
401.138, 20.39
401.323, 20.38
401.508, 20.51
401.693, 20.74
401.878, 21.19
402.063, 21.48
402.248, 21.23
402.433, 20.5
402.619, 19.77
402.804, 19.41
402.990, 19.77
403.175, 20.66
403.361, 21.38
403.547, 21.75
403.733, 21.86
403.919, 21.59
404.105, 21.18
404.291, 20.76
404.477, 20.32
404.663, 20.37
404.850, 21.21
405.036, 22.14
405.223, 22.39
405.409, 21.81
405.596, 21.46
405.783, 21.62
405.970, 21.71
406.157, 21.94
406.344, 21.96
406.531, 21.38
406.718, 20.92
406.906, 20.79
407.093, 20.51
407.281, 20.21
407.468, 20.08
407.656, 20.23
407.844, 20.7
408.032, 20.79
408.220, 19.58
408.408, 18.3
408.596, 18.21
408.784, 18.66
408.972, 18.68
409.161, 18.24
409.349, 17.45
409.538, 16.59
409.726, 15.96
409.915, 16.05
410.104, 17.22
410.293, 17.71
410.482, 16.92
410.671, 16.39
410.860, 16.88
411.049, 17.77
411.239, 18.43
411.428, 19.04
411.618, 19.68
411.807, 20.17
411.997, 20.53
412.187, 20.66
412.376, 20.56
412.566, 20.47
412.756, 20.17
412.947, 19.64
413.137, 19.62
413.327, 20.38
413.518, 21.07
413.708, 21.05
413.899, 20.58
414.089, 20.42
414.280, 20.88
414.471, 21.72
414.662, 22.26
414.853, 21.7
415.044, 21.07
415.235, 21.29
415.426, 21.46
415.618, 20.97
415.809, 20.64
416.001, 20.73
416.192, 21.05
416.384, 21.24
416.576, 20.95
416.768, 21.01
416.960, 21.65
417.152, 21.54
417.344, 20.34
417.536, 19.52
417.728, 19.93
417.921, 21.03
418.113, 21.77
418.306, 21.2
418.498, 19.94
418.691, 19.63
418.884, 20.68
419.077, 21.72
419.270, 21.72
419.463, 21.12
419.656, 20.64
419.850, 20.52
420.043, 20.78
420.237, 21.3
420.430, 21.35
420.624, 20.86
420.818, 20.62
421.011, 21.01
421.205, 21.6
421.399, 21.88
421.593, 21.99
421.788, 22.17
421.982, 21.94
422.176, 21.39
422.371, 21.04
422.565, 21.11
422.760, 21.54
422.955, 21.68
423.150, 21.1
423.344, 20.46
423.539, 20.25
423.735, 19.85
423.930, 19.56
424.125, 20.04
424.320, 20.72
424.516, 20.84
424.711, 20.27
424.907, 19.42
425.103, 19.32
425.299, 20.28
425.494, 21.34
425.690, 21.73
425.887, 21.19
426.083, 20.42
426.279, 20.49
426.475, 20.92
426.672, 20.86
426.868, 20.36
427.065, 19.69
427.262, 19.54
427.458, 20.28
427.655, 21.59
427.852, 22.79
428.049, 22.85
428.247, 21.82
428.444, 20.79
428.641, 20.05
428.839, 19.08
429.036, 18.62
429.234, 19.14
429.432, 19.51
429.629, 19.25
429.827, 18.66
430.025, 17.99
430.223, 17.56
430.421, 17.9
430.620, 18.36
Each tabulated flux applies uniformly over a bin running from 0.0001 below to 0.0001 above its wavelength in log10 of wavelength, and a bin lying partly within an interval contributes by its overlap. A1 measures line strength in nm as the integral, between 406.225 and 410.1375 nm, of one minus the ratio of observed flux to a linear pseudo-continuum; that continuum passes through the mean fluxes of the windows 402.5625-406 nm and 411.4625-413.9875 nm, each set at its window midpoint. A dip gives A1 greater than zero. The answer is 0.29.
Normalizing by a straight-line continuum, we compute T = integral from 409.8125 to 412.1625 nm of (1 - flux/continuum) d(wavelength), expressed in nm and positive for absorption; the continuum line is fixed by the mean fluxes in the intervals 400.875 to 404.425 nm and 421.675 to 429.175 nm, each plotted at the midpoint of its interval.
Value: 0.296 nm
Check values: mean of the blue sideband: 20.8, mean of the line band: 18.1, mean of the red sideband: 20.7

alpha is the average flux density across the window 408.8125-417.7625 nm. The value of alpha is 19.8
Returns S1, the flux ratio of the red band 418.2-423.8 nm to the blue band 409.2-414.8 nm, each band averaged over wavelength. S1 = 1.1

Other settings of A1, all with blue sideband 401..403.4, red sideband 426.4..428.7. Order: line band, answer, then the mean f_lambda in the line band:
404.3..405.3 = -0.03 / 21.2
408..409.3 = 0.12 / 18.8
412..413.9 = 0.03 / 20.4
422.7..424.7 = 0.03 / 20.6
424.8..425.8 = 0.02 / 20.4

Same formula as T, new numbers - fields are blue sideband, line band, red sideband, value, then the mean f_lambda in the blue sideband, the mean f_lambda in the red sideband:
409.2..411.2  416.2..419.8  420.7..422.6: -0.149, 17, 21.5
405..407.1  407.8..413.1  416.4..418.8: 0.657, 21.6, 20.7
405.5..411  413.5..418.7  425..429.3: -0.314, 19.2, 20.6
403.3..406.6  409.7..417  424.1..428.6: 0.439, 21.5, 20.8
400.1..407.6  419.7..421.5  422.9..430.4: -0.058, 21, 20.2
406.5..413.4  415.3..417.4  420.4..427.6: -0.131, 19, 20.8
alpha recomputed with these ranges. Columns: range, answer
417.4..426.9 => 20.8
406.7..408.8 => 19.9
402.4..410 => 20.2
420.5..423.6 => 21.3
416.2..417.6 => 20.9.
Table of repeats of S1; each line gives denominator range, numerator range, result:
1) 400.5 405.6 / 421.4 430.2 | 0.98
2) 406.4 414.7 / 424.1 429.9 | 1.05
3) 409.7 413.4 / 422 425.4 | 1.10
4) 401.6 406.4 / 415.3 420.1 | 0.99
